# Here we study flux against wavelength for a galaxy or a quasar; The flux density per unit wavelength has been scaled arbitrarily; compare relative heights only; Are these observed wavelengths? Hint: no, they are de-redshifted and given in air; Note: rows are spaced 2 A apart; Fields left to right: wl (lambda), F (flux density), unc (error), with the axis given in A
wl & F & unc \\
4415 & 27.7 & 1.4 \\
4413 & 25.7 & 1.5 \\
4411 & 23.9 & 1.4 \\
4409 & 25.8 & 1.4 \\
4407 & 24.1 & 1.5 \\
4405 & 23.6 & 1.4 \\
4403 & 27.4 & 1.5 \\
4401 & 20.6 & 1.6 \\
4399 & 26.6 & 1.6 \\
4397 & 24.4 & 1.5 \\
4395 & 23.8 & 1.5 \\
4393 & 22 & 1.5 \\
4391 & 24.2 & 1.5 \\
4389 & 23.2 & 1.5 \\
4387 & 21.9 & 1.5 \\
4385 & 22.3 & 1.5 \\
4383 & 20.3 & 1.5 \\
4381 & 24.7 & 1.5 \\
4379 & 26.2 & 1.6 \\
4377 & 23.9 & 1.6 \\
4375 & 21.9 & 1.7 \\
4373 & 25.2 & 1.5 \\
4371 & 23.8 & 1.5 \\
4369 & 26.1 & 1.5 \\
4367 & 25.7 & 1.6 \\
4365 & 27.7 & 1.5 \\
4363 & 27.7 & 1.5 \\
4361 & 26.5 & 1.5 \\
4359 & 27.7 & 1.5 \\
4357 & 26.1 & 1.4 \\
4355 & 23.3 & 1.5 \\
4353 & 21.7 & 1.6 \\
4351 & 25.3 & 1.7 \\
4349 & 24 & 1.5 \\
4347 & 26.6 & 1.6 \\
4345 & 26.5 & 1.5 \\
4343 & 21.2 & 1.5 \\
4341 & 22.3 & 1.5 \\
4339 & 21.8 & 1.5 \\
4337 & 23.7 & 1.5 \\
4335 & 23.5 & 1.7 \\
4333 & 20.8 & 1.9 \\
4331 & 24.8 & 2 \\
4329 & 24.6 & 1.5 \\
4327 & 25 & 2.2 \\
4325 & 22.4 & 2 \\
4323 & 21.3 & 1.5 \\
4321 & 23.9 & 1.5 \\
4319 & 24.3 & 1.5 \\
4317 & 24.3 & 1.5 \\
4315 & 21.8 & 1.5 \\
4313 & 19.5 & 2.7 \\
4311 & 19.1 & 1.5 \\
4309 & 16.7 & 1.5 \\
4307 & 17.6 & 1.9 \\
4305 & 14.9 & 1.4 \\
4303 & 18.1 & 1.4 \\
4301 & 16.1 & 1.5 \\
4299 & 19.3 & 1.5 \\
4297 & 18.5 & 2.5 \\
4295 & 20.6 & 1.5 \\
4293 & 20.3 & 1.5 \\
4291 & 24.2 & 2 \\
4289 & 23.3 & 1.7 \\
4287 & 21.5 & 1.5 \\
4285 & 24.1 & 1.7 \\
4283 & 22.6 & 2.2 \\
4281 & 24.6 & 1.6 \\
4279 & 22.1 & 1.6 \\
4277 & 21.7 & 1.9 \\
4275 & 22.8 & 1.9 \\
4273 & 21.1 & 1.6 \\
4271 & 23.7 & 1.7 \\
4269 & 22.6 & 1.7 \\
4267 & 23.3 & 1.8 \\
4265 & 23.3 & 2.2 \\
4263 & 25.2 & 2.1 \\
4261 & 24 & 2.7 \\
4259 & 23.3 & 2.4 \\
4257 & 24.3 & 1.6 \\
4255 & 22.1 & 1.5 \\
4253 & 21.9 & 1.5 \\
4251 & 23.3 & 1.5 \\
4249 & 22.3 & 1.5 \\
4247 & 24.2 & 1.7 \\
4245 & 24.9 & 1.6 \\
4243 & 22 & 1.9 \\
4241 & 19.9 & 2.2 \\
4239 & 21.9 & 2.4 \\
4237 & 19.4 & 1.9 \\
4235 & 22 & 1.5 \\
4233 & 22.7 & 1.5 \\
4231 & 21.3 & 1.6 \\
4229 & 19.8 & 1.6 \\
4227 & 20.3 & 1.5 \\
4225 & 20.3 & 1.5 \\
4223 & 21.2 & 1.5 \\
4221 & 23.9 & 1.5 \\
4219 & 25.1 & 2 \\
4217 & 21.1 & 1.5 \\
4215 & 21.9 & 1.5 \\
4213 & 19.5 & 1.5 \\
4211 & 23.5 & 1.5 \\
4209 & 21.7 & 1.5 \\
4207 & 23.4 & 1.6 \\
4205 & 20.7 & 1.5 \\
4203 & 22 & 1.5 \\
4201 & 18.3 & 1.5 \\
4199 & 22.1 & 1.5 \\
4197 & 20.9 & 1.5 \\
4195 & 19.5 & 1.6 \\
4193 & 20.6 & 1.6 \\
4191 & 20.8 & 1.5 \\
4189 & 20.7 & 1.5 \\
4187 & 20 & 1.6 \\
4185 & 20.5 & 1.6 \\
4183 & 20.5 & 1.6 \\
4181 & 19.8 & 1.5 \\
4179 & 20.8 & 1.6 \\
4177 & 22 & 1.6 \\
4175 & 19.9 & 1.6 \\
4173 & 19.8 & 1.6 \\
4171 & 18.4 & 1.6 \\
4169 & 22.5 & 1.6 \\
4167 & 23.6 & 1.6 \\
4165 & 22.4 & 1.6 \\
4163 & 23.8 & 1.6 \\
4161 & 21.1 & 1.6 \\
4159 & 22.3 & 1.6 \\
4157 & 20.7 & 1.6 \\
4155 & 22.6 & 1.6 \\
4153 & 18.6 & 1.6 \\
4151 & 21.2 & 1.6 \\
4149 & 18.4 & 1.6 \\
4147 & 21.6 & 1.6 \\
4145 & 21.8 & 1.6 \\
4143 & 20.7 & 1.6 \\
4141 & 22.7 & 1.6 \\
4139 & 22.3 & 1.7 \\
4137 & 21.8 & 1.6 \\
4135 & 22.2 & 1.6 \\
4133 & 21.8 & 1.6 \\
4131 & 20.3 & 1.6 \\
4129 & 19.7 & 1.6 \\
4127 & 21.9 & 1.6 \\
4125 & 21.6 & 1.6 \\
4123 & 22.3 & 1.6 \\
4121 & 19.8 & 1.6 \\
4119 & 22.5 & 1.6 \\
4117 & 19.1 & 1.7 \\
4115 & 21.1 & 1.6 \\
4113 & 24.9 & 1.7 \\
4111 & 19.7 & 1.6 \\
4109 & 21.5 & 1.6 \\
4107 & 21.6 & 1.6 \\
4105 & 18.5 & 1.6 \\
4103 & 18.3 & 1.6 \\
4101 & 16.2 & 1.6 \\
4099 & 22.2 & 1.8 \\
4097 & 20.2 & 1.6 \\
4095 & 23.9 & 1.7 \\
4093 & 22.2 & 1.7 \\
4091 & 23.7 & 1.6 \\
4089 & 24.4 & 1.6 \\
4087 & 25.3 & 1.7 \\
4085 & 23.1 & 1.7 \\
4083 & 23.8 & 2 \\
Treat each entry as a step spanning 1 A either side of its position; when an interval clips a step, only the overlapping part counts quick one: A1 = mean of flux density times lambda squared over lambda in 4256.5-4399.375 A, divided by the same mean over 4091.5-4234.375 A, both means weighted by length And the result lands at 1.2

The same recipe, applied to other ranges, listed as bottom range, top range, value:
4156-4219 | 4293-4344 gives 1.06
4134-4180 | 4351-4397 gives 1.26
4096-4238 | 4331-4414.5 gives 1.27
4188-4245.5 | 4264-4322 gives 1.03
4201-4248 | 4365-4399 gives 1.18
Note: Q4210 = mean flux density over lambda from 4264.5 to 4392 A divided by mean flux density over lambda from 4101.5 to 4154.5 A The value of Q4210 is 1.09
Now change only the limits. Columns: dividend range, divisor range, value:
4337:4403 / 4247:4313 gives 1.13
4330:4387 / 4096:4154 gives 1.17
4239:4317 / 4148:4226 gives 1.02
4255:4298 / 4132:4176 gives 1.06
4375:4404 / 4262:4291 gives 1.03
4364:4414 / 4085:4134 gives 1.13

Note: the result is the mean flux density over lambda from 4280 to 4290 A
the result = 23.2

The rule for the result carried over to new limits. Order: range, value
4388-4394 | 23.1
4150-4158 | 20.8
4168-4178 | 20.5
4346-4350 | 25.3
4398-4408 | 24.5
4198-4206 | 20.8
